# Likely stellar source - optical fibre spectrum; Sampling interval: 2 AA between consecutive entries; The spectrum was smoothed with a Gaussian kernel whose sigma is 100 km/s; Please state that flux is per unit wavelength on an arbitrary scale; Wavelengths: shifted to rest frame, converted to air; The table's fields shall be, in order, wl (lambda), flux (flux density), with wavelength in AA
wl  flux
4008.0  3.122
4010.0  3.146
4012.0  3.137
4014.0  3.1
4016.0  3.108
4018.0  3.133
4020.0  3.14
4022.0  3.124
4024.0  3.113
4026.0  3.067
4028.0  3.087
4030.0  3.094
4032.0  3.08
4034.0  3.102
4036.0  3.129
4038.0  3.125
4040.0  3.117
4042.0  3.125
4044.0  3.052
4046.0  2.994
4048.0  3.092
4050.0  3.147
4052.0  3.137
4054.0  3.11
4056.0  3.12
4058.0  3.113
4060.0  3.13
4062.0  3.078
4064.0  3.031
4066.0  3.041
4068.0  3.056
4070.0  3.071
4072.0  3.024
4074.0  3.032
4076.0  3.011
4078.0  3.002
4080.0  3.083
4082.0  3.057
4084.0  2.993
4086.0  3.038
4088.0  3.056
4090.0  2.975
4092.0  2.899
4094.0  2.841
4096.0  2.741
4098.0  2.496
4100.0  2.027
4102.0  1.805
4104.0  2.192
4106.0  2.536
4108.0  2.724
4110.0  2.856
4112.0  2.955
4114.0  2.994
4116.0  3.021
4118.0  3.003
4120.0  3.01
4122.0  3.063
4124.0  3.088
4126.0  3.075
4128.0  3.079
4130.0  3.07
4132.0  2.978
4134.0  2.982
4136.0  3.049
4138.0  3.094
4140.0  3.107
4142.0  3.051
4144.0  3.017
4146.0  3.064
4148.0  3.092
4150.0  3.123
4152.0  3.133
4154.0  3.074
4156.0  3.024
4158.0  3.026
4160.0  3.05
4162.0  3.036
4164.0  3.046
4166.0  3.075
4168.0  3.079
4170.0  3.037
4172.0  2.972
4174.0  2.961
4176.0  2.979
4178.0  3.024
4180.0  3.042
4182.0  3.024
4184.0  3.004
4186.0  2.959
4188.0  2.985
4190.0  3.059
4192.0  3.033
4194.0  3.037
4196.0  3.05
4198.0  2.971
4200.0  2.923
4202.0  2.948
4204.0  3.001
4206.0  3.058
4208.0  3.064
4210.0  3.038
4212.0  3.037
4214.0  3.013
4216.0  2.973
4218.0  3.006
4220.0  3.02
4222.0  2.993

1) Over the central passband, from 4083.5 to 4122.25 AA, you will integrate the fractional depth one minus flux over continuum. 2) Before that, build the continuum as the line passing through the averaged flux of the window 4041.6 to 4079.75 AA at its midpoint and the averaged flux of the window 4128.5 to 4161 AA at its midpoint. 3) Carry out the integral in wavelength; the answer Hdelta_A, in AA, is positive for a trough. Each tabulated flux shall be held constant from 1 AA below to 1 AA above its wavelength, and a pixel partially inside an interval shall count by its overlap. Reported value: 4.0 AA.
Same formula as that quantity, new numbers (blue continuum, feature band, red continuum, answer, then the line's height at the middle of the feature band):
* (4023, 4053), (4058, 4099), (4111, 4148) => 1.15 AA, 3.07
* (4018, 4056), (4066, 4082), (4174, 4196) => 0.21 AA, 3.08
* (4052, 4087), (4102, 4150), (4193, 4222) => 1.56 AA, 3.04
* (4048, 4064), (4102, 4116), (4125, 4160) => 1.88 AA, 3.08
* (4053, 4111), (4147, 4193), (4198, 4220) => -1.15 AA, 2.96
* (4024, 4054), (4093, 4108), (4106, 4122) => 2.81 AA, 2.95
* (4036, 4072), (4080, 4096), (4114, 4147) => 0.51 AA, 3.07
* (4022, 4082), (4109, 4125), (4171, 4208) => 0.24 AA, 3.04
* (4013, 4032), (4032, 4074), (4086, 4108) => -2.86 AA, 2.89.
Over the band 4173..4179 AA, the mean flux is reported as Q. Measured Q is 2.99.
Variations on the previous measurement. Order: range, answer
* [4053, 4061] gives 3.12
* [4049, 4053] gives 3.14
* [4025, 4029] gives 3.08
